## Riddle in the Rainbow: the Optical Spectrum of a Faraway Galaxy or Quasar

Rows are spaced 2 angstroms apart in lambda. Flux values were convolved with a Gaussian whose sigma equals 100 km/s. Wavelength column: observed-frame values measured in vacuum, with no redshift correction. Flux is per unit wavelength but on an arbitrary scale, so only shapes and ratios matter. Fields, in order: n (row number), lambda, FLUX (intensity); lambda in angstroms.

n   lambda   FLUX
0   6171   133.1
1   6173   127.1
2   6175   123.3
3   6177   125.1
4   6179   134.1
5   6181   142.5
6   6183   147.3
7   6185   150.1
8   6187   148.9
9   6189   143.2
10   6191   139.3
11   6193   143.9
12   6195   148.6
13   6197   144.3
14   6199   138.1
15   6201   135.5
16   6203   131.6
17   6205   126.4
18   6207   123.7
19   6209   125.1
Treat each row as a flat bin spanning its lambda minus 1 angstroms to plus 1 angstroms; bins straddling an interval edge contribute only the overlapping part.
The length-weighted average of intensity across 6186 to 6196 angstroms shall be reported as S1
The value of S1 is 145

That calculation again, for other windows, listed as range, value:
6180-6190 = 146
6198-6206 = 133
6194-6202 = 142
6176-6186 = 140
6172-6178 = 125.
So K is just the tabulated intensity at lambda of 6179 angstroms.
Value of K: 134.1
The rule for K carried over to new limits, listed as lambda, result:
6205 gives 126.4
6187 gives 148.9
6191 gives 139.3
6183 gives 147.3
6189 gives 143.2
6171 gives 133.1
